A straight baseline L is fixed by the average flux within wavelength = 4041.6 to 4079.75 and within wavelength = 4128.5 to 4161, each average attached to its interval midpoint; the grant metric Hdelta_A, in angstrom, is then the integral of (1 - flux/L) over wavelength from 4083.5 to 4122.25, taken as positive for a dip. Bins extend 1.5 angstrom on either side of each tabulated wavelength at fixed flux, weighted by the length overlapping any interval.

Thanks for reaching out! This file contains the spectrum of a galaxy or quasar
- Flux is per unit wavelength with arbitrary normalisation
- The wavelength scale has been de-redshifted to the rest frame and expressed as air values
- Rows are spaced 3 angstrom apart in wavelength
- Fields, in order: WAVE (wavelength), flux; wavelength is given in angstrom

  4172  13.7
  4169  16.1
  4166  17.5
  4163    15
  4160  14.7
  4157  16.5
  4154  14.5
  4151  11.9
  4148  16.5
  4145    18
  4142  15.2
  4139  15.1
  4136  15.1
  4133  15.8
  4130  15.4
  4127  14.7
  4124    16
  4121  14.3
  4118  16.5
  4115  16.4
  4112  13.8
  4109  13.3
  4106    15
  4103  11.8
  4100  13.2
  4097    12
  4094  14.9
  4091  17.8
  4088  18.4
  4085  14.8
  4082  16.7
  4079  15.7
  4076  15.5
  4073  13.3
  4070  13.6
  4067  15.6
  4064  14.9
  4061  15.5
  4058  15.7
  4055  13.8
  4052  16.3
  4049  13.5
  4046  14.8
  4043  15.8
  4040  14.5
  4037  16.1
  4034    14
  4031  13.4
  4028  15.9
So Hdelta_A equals 0.9 angstrom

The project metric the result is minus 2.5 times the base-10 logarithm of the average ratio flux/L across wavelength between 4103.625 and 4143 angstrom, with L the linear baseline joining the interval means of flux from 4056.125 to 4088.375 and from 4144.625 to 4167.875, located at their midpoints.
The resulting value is 0.03 mag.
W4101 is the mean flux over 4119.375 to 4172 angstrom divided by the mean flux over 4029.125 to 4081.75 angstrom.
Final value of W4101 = 1.03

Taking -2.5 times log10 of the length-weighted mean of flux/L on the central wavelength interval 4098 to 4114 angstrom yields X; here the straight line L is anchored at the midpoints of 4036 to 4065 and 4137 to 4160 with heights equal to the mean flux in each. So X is 0.13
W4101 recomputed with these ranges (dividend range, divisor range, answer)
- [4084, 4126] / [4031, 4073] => 1.00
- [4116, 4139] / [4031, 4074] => 1.04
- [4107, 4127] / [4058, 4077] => 1.02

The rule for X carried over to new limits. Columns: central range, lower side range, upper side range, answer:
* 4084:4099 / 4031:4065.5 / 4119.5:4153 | -0.03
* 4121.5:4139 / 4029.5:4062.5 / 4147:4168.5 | -0.01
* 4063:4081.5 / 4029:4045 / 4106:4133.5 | 0.00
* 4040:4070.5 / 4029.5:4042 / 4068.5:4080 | -0.03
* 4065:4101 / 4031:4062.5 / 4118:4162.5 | -0.01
